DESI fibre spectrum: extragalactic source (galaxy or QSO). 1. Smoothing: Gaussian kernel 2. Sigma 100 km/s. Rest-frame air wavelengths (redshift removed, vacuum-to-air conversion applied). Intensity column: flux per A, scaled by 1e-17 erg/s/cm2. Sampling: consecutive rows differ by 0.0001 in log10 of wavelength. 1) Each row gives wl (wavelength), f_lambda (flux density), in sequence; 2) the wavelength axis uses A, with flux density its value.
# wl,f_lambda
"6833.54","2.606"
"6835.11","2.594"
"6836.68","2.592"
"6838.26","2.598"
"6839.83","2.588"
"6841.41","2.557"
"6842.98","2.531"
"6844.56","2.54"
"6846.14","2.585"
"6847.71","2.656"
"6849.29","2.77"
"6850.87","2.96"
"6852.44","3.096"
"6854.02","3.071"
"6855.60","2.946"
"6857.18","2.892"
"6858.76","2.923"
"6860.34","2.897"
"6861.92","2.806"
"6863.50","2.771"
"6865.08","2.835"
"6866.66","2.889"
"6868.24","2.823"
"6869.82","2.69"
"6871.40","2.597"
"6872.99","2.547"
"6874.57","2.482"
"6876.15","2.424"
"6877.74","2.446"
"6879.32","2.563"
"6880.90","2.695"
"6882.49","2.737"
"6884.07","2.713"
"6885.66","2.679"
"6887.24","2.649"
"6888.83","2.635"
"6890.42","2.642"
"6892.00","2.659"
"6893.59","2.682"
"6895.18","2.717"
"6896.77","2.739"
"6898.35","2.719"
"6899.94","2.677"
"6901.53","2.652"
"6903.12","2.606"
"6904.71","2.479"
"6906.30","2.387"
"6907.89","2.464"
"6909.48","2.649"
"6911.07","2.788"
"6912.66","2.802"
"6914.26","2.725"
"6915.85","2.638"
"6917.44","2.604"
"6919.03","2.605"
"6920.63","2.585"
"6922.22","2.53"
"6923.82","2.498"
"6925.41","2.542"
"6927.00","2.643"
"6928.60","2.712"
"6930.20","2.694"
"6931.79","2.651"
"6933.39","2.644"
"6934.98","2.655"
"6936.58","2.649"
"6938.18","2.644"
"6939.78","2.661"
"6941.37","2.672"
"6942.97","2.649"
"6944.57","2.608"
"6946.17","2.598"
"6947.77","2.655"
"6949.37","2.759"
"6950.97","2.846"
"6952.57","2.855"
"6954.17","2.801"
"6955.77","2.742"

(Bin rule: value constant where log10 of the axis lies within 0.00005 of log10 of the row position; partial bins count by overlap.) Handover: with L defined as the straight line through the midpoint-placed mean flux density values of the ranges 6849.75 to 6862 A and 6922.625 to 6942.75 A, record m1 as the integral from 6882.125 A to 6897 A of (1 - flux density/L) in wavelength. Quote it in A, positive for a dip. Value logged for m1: 0.70 A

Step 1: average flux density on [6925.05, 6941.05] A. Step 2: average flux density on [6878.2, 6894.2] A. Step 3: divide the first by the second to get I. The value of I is 1.0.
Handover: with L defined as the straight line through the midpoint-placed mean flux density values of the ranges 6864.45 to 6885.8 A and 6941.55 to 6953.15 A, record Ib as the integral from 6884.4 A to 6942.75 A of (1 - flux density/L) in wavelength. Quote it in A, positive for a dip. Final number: 0.9 A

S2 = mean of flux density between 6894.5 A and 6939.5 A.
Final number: 2.63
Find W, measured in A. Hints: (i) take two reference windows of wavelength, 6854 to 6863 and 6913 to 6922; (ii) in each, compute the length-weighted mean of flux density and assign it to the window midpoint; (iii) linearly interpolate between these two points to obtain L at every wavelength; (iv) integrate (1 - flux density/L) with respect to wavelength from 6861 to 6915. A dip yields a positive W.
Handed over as 2.1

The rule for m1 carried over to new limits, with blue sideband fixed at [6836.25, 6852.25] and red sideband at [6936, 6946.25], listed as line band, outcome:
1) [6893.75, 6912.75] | 0.1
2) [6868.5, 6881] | 0.4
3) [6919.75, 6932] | 0.2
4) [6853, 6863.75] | -1.0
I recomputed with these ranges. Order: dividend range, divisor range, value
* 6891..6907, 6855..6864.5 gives 0.92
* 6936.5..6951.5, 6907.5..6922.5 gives 1.01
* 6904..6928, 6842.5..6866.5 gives 0.92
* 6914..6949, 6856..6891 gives 0.97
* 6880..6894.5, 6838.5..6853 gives 1.00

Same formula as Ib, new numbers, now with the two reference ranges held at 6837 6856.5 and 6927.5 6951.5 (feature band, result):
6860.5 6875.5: 0.0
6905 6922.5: 0.5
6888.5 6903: 0.1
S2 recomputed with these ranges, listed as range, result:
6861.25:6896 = 2.67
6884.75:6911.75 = 2.64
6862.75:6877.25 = 2.67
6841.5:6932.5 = 2.68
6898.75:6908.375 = 2.55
